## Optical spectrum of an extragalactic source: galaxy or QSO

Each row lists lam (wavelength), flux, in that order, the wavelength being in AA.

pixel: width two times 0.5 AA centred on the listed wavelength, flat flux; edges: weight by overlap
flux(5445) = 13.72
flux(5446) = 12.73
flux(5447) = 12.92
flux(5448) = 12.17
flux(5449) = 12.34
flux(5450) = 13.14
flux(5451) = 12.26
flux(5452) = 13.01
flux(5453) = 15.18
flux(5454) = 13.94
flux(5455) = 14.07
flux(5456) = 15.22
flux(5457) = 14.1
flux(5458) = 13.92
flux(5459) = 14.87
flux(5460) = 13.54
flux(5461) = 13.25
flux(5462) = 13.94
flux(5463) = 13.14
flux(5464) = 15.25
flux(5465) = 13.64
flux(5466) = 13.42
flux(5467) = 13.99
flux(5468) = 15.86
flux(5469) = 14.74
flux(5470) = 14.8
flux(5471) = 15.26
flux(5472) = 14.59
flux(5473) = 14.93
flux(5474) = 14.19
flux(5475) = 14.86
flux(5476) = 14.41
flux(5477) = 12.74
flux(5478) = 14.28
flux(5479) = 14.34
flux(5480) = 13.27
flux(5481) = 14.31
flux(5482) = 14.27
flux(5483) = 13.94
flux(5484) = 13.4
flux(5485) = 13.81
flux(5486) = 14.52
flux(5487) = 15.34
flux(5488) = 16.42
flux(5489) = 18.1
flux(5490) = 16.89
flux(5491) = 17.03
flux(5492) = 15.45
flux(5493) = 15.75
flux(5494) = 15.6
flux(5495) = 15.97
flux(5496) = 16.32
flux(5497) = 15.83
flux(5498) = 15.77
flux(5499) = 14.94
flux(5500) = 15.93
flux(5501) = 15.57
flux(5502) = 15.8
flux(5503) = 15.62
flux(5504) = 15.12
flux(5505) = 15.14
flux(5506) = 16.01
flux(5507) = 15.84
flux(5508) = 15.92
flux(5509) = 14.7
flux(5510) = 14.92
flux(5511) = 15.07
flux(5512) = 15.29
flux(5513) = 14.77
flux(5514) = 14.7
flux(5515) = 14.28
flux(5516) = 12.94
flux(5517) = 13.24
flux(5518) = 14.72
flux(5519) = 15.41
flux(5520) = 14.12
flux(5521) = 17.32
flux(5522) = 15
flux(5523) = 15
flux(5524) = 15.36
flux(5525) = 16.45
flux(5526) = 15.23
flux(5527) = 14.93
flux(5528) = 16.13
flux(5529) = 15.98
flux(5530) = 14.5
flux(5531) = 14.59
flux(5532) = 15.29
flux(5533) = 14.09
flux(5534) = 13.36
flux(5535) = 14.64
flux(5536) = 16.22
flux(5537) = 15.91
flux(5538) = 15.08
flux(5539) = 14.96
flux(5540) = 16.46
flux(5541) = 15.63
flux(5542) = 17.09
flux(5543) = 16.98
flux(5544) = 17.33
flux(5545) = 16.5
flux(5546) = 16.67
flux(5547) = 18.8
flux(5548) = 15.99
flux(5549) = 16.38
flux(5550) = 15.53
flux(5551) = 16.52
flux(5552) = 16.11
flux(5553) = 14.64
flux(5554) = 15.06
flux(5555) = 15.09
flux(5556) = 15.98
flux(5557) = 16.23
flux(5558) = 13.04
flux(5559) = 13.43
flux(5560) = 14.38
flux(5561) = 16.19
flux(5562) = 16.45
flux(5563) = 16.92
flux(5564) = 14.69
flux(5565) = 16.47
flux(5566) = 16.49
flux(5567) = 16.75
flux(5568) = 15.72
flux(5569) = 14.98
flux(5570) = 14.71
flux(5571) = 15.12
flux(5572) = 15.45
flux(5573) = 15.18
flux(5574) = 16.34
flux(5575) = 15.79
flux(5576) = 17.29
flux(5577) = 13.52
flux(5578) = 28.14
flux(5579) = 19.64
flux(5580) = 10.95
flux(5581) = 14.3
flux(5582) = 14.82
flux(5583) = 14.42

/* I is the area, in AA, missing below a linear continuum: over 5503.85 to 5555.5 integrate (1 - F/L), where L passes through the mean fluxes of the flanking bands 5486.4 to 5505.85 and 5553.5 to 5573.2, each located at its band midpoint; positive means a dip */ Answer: 0.7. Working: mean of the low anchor 15.9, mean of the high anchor 15.4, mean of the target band 15.4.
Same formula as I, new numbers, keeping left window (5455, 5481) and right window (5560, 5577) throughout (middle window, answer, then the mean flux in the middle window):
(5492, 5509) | -1.0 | 15.7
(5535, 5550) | -0.9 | 16.3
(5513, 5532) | 0.1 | 15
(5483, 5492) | -0.6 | 15.6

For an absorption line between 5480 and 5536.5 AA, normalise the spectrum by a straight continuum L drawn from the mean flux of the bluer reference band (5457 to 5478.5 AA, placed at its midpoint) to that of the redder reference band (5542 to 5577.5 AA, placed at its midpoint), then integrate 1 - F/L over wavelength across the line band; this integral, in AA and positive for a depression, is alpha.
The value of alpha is -1.0 AA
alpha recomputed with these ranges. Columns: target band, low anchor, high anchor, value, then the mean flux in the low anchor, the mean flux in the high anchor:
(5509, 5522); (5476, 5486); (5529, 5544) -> 0.1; 13.9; 15.4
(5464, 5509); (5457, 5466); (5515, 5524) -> -2.6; 13.9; 14.7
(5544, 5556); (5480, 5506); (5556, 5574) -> -0.5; 15.4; 15.5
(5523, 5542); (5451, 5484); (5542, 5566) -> 0.2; 14.2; 15.9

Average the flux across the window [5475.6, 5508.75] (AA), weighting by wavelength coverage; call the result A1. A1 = 15.3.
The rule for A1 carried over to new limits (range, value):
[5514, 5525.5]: 14.9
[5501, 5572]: 15.5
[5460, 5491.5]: 14.6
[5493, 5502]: 15.7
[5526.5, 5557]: 15.8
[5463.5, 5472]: 14.6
